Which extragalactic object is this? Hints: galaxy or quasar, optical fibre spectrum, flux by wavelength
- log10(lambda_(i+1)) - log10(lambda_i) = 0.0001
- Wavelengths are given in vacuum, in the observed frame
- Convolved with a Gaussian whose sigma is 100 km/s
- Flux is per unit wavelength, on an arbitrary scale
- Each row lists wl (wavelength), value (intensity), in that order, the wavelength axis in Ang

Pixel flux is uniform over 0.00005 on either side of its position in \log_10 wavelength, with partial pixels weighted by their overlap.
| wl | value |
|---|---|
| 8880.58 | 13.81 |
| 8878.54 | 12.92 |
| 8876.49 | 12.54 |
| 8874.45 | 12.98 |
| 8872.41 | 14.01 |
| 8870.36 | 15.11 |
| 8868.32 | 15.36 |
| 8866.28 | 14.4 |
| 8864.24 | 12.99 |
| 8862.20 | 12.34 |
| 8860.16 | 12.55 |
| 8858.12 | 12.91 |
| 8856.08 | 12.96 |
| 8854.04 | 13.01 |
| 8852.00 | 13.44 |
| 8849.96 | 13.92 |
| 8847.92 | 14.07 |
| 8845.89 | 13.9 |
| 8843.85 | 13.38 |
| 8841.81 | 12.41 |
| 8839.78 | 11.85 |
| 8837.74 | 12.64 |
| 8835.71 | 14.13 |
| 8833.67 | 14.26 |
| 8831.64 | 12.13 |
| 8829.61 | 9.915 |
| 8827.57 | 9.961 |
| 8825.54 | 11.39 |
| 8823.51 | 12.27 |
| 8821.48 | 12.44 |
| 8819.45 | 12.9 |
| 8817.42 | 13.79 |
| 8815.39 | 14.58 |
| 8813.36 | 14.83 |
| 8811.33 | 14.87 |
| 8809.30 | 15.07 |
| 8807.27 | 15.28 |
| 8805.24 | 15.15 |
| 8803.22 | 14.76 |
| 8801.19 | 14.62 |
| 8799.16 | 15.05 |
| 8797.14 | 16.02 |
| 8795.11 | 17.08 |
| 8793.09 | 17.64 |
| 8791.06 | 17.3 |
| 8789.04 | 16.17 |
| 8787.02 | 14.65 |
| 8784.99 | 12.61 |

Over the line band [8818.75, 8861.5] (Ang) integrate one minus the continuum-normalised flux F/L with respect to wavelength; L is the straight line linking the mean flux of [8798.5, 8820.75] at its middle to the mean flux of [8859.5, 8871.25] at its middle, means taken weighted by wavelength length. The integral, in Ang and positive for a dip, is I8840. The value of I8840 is 4.5 Ang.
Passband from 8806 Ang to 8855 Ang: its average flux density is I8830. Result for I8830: 13.2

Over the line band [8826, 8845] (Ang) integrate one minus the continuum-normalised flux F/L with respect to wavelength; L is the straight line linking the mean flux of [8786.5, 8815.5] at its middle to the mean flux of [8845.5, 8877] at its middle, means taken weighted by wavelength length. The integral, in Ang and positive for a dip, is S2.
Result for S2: 2.79 Ang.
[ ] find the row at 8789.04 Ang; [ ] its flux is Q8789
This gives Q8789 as 16.17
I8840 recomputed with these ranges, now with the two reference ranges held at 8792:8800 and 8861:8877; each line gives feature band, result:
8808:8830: 3.69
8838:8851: 1.28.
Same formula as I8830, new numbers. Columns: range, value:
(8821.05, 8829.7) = 11.2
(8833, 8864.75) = 13.2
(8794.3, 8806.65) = 15.4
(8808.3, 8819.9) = 14.4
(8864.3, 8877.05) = 14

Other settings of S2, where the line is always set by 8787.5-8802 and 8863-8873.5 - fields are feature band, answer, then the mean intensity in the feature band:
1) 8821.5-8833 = 3.0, 11.3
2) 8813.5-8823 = 1.3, 13.5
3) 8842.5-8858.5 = 1.4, 13.4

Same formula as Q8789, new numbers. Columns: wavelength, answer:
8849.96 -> 13.92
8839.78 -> 11.85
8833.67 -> 14.26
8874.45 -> 12.98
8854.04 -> 13.01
